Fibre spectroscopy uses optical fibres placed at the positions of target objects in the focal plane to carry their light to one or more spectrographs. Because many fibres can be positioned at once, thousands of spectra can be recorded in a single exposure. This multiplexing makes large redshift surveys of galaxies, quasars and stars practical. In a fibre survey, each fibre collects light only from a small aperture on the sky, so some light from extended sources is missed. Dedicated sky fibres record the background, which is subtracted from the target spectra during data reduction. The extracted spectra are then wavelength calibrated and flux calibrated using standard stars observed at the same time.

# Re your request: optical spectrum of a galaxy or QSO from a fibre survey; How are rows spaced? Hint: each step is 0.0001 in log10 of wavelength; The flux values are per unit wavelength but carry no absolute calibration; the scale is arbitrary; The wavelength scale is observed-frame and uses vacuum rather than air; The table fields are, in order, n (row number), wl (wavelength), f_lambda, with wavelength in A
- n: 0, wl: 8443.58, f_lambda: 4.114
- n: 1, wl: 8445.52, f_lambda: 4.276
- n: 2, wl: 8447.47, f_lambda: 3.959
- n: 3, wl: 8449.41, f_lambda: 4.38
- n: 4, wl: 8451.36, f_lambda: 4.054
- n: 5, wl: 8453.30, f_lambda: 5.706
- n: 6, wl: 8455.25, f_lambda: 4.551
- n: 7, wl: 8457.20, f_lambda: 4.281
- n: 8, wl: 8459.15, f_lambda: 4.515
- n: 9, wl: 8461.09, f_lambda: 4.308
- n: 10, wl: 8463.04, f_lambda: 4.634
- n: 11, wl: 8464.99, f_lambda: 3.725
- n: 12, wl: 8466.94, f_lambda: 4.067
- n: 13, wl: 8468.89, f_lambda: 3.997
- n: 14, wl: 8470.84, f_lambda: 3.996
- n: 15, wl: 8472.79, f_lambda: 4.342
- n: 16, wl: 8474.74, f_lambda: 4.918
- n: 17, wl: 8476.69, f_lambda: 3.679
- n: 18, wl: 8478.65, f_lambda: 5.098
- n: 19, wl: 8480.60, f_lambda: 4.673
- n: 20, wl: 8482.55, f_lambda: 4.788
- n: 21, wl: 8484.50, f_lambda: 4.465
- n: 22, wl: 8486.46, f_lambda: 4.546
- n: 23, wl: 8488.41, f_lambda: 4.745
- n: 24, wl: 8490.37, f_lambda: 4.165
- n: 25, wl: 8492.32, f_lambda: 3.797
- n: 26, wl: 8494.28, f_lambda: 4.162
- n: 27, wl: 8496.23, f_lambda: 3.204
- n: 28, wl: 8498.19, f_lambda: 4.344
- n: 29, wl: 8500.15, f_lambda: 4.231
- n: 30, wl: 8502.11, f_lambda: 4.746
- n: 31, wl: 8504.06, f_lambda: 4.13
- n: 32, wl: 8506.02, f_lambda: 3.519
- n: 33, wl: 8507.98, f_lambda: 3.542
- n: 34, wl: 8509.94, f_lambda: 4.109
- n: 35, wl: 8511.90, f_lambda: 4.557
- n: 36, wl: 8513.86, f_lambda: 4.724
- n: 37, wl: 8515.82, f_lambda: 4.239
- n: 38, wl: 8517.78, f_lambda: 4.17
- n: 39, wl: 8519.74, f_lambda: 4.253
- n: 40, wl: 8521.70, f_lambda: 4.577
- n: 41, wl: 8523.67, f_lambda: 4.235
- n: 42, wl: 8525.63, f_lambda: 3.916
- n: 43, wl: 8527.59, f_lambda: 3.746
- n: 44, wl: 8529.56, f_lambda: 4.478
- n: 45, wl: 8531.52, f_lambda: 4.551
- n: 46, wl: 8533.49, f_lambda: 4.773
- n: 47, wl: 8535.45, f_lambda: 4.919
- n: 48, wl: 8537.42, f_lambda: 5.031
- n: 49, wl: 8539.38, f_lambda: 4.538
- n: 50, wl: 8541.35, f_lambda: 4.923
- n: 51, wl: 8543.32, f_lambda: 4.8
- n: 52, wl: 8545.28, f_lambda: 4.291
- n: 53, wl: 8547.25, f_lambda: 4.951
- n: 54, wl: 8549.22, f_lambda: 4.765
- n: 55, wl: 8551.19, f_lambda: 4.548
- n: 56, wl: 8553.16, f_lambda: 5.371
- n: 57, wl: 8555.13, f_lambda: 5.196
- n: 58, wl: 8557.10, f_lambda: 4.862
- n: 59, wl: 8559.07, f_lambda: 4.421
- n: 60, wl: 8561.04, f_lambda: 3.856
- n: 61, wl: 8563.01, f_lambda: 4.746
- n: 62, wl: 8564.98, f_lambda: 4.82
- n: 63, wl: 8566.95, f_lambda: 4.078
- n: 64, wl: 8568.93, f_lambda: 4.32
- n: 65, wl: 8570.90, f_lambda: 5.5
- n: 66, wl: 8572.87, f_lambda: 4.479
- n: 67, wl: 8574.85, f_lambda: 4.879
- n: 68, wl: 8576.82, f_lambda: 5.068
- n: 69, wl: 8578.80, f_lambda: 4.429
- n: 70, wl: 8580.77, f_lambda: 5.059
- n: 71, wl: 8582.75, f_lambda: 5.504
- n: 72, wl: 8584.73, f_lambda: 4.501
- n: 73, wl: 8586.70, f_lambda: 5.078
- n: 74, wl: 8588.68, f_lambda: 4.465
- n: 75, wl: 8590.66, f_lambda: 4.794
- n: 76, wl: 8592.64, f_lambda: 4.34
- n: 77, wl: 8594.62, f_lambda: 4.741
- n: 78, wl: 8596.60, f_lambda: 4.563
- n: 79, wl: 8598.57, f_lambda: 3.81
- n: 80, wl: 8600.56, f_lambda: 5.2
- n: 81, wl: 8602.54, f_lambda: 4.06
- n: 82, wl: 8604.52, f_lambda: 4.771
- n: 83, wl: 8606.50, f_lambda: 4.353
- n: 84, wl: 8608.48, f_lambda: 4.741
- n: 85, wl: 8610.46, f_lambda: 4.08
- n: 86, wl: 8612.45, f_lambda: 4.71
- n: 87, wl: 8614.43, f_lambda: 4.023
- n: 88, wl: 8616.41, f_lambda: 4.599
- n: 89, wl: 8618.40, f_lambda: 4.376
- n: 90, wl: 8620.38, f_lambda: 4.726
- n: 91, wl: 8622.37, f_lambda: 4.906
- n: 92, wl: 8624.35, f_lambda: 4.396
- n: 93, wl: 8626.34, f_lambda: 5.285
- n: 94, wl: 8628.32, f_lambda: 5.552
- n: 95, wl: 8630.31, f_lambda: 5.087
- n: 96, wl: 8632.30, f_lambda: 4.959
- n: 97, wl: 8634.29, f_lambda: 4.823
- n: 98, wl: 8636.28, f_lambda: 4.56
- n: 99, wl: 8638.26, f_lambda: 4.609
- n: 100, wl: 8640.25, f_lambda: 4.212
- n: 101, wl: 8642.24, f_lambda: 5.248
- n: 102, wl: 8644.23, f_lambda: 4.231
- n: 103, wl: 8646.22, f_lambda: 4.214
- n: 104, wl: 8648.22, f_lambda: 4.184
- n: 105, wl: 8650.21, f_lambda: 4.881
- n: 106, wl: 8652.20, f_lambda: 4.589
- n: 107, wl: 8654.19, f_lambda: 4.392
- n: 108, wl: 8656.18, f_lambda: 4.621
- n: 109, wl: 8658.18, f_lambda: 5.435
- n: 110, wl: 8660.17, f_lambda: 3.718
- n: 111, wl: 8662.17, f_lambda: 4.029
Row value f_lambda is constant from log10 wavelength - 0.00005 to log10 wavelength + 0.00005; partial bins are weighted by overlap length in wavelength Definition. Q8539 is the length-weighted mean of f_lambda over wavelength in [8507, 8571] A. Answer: 4.53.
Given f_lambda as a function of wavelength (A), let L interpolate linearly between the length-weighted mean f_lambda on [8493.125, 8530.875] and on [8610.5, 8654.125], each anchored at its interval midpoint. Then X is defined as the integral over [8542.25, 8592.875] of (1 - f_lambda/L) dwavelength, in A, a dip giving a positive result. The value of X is -4.1 A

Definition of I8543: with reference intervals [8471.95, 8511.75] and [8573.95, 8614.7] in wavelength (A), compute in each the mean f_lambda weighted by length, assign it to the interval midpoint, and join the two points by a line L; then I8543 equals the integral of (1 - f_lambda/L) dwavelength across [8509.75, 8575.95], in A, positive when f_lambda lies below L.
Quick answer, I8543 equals -2.0 A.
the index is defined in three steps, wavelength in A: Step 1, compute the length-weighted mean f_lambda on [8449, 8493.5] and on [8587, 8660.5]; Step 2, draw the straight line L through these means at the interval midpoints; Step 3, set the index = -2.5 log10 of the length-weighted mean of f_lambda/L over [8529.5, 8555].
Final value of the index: -0.07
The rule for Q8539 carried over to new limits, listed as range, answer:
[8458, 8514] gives 4.26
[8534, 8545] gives 4.81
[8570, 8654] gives 4.68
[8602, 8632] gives 4.66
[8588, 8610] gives 4.52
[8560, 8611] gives 4.63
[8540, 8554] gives 4.79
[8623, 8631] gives 5.08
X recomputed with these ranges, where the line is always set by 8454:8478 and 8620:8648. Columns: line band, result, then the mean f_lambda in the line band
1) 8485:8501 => 0.72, 4.16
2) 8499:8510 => 0.86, 4.04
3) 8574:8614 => -0.06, 4.65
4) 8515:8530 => 0.83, 4.19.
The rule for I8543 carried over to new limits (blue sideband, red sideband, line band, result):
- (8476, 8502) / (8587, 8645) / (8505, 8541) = 0.56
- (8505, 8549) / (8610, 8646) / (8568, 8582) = -0.90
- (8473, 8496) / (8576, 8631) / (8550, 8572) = -0.55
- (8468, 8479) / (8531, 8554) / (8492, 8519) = 2.45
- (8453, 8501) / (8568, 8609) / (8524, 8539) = 0.12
